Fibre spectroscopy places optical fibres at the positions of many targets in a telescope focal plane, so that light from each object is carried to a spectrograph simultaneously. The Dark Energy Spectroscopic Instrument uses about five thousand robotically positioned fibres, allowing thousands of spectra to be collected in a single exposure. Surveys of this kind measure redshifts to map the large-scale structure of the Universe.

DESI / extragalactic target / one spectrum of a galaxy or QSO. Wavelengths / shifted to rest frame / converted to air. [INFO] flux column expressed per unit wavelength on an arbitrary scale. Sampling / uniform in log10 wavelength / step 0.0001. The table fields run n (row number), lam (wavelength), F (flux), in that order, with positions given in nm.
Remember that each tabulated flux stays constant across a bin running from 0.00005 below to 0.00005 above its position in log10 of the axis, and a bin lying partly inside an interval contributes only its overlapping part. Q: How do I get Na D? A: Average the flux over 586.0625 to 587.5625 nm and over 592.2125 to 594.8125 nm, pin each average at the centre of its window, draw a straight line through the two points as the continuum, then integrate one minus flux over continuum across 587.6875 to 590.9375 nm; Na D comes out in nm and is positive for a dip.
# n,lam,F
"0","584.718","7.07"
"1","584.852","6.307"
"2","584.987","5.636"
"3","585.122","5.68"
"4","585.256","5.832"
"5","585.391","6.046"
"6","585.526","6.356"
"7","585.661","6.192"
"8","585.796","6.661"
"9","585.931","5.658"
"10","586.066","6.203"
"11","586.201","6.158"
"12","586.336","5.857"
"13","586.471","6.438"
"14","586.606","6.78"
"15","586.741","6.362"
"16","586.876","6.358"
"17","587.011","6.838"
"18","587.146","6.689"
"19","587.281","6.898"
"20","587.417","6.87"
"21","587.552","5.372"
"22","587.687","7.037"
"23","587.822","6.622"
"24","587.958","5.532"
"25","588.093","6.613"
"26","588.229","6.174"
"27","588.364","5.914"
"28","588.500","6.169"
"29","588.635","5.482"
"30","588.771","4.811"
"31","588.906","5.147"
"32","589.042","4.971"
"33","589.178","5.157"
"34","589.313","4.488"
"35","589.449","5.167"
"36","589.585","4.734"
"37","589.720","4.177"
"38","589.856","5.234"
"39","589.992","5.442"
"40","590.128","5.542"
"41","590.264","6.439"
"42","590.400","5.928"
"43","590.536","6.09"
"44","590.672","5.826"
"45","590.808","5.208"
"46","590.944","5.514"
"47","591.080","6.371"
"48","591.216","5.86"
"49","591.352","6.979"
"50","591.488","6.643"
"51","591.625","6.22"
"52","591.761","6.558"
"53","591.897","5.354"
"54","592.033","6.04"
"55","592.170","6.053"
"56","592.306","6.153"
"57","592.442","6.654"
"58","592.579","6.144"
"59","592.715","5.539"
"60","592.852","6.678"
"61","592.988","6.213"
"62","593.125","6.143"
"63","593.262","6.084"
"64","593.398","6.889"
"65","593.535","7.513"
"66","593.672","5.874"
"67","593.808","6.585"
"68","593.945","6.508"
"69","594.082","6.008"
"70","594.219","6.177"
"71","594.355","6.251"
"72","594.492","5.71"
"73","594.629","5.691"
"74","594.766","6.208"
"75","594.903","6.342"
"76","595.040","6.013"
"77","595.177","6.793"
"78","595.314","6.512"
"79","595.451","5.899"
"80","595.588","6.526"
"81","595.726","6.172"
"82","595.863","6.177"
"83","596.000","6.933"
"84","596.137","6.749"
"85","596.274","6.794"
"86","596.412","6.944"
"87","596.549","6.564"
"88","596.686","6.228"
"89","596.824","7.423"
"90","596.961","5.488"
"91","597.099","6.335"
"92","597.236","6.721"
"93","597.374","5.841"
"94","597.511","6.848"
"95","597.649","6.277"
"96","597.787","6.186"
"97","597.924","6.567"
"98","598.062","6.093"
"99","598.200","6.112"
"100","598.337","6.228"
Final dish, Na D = 0.42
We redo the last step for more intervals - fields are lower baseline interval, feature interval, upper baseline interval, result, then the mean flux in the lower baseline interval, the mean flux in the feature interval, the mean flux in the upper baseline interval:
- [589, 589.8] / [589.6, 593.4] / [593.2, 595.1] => -0.37 nm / 4.78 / 5.97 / 6.28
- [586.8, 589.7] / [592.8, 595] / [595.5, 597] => 0.02 nm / 5.83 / 6.3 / 6.56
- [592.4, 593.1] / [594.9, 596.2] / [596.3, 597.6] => 0.00 nm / 6.22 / 6.41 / 6.49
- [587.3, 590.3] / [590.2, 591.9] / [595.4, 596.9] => -0.06 nm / 5.61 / 6.1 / 6.59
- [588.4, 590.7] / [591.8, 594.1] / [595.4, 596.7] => -0.12 nm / 5.34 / 6.27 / 6.52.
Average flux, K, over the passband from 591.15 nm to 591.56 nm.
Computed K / 6.49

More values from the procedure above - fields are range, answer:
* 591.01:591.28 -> 6.12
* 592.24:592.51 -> 6.41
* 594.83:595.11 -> 6.18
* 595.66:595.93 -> 6.18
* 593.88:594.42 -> 6.24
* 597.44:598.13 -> 6.39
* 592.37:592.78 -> 6.12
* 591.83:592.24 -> 5.82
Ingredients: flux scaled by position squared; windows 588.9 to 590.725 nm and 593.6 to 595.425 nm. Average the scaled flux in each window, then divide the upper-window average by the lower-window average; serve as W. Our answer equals 1.2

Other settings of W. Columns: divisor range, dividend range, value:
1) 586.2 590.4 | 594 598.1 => 1.12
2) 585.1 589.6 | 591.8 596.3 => 1.07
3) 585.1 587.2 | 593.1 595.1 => 1.03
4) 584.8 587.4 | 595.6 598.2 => 1.07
